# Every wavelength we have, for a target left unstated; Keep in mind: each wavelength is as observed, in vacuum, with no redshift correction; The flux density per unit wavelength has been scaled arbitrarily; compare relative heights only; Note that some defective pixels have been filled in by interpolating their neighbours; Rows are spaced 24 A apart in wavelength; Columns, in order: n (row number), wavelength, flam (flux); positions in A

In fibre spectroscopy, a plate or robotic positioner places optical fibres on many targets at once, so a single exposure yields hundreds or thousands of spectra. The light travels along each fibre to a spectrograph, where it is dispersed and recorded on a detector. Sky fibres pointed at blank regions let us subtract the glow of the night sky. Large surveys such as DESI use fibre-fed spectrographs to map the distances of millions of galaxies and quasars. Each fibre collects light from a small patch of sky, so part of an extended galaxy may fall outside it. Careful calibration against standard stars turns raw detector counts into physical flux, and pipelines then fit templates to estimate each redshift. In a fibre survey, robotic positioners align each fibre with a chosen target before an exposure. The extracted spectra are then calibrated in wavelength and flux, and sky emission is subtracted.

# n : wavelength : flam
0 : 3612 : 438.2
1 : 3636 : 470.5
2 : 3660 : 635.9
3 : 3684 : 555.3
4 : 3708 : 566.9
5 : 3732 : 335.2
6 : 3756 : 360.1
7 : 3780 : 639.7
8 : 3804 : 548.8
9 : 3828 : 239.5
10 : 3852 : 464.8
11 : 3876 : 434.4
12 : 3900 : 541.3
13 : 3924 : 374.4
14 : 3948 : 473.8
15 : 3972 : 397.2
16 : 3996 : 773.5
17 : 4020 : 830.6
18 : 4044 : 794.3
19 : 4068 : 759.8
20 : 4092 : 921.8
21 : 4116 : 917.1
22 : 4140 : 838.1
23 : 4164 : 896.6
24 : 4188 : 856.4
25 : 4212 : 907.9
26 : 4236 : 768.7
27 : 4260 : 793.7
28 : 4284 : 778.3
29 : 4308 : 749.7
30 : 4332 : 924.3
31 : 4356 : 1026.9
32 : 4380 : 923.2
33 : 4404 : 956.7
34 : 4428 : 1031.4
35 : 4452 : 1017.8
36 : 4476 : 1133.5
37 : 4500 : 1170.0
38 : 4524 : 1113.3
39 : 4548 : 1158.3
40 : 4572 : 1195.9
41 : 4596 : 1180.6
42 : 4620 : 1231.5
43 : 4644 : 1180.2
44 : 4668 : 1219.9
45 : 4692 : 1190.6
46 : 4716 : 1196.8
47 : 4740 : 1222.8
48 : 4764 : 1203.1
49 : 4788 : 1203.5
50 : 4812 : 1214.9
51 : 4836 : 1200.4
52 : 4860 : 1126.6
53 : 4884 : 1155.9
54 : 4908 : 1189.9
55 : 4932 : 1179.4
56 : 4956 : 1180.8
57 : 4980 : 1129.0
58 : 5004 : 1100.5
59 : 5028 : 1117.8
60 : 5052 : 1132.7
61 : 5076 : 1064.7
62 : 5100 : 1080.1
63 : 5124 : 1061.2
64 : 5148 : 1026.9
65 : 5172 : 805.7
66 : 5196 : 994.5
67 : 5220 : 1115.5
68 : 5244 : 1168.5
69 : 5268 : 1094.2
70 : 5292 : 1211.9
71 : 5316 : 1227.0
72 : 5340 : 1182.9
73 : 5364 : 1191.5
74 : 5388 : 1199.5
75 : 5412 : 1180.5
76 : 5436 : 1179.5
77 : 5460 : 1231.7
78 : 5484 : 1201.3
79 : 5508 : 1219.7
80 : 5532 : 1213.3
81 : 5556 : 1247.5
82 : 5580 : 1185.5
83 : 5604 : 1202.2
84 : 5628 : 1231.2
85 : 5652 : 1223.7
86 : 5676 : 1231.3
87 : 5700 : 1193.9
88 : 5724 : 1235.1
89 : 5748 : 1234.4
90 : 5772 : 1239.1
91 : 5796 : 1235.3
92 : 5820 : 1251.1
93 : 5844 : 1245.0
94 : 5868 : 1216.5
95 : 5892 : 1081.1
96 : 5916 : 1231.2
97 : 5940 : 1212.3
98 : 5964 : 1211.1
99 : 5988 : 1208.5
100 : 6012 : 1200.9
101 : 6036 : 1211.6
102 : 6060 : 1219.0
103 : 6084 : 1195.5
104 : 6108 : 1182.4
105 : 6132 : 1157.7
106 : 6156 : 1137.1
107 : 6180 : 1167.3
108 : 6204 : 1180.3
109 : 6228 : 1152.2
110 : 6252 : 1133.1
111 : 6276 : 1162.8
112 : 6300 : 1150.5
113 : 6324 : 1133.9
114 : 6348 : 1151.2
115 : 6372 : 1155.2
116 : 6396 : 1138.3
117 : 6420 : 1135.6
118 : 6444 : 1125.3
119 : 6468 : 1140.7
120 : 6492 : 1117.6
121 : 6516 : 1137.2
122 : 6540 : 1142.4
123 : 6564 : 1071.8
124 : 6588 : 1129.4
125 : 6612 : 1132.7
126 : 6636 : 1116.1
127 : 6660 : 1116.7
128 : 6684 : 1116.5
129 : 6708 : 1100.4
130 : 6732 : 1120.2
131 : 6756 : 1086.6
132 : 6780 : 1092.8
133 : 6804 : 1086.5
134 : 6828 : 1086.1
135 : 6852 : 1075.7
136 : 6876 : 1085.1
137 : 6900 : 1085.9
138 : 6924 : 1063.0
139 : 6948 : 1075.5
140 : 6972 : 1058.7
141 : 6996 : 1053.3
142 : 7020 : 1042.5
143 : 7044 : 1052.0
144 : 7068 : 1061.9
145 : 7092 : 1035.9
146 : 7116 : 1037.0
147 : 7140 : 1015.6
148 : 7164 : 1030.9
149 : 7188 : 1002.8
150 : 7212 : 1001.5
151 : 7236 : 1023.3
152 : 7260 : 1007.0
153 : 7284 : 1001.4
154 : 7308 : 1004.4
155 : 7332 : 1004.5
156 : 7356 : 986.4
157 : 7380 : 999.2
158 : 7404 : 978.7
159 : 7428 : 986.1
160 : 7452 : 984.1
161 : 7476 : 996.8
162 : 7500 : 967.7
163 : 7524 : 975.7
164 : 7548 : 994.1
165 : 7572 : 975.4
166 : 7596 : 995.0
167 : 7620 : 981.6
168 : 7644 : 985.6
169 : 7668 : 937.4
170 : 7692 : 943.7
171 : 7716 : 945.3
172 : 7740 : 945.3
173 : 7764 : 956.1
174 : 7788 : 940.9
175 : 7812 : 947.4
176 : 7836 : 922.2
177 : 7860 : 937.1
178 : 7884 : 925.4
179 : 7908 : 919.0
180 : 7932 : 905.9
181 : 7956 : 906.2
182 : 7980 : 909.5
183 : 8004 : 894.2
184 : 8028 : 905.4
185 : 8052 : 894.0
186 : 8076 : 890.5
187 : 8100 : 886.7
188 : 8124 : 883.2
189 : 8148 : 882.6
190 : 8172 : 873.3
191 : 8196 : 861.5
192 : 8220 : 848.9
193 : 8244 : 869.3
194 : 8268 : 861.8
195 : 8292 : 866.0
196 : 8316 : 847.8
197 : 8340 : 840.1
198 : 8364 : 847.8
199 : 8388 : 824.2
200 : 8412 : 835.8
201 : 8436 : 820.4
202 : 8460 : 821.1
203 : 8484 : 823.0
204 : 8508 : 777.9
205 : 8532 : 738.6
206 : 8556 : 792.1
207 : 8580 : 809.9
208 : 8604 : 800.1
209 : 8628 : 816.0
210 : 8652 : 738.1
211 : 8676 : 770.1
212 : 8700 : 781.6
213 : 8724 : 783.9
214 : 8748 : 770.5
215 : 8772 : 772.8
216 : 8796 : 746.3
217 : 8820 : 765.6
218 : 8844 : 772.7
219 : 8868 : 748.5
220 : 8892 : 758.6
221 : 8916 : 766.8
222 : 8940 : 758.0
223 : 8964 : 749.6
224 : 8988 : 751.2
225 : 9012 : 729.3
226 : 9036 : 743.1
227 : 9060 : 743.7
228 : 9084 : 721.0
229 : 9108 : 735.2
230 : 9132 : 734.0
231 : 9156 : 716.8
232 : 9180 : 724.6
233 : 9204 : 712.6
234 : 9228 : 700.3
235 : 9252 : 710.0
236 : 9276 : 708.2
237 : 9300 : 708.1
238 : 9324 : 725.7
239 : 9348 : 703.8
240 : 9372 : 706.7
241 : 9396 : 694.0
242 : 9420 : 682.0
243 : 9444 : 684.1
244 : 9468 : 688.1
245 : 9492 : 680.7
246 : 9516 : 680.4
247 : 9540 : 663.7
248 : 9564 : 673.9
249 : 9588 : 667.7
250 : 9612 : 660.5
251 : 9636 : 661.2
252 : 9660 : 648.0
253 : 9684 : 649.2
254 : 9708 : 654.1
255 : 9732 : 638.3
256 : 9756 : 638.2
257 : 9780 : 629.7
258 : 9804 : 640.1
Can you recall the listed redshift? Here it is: 0.00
